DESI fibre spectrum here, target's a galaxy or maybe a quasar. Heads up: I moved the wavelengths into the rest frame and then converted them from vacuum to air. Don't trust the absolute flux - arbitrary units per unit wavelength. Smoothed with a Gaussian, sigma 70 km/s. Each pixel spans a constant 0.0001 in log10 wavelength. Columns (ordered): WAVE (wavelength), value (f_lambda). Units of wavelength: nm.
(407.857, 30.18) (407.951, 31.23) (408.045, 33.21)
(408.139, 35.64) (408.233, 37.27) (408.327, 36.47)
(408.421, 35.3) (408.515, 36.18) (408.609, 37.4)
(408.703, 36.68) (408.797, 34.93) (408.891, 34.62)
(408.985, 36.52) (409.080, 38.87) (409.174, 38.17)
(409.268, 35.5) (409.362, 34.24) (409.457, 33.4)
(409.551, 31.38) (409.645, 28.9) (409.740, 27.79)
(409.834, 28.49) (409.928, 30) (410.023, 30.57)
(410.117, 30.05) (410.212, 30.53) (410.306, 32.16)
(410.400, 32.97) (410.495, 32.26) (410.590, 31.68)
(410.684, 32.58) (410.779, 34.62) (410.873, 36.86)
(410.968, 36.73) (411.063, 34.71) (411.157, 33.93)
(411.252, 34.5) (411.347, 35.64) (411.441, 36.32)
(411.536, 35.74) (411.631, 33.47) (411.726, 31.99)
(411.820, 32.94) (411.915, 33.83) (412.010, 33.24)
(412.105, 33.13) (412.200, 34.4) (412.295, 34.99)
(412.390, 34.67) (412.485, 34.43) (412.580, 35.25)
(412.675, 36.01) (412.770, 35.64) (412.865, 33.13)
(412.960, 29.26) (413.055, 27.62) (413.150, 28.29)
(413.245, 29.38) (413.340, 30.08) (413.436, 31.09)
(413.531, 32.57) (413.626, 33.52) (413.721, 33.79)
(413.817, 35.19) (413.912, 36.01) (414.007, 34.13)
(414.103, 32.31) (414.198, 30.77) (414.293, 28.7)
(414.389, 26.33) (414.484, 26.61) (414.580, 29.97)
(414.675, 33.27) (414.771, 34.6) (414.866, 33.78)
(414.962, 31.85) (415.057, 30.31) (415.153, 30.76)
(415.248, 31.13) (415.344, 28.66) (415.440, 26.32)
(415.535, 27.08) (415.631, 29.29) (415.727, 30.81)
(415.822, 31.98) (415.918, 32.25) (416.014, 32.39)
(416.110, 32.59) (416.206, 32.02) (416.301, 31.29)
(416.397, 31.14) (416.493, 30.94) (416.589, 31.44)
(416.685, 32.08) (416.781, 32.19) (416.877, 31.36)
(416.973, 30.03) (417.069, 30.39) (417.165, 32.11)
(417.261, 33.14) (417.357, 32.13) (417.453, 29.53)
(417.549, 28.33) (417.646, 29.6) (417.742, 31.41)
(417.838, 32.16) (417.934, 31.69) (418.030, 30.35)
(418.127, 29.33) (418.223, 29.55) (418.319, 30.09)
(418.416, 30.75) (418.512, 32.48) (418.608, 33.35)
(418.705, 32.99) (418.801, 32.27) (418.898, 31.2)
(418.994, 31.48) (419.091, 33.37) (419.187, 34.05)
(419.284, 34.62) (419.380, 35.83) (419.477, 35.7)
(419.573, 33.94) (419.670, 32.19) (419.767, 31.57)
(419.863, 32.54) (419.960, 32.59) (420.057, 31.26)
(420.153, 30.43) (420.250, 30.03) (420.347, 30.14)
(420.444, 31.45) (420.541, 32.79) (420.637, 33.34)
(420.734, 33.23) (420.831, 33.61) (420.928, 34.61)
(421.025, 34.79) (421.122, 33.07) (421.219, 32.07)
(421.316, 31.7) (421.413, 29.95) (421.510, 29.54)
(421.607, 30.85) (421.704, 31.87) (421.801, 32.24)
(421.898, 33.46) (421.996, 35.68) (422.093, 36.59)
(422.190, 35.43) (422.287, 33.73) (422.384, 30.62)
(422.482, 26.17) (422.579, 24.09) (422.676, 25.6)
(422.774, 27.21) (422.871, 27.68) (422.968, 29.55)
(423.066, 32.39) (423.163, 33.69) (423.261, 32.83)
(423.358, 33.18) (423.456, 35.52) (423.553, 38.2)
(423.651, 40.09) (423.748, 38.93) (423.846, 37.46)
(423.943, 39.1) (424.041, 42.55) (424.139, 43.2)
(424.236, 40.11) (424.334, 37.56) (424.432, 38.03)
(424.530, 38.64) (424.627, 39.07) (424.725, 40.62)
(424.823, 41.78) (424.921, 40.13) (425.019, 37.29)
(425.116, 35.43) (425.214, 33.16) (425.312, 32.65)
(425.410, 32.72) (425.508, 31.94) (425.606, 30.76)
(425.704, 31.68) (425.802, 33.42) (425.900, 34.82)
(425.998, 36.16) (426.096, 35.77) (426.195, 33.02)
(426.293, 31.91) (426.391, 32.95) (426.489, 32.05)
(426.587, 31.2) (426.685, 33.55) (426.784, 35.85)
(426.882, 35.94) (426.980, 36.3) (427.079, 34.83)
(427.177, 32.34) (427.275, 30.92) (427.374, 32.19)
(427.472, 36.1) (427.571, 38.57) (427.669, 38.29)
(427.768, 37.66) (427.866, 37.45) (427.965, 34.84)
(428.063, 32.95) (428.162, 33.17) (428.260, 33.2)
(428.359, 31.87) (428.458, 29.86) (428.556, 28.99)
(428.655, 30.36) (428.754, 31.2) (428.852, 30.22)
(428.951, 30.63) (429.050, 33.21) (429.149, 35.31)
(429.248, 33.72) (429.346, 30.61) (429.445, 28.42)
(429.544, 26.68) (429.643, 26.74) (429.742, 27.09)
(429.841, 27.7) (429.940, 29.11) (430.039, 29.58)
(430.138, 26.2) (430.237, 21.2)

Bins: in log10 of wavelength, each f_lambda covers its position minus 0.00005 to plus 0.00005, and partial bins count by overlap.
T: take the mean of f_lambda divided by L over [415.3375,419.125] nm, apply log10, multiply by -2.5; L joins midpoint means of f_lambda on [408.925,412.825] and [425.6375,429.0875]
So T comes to 0.09 mag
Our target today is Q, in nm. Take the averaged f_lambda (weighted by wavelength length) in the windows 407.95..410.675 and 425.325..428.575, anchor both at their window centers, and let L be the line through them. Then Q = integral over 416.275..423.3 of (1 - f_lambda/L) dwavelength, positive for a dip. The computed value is 0.42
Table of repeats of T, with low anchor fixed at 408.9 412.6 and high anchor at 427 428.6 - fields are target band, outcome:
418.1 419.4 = 0.05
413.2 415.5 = 0.08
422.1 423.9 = 0.05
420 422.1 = 0.05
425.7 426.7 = 0.02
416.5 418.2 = 0.09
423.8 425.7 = -0.10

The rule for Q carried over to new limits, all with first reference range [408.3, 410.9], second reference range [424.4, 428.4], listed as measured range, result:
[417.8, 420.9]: 0.19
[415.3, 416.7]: 0.14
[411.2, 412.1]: -0.01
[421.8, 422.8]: 0.10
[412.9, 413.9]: 0.07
